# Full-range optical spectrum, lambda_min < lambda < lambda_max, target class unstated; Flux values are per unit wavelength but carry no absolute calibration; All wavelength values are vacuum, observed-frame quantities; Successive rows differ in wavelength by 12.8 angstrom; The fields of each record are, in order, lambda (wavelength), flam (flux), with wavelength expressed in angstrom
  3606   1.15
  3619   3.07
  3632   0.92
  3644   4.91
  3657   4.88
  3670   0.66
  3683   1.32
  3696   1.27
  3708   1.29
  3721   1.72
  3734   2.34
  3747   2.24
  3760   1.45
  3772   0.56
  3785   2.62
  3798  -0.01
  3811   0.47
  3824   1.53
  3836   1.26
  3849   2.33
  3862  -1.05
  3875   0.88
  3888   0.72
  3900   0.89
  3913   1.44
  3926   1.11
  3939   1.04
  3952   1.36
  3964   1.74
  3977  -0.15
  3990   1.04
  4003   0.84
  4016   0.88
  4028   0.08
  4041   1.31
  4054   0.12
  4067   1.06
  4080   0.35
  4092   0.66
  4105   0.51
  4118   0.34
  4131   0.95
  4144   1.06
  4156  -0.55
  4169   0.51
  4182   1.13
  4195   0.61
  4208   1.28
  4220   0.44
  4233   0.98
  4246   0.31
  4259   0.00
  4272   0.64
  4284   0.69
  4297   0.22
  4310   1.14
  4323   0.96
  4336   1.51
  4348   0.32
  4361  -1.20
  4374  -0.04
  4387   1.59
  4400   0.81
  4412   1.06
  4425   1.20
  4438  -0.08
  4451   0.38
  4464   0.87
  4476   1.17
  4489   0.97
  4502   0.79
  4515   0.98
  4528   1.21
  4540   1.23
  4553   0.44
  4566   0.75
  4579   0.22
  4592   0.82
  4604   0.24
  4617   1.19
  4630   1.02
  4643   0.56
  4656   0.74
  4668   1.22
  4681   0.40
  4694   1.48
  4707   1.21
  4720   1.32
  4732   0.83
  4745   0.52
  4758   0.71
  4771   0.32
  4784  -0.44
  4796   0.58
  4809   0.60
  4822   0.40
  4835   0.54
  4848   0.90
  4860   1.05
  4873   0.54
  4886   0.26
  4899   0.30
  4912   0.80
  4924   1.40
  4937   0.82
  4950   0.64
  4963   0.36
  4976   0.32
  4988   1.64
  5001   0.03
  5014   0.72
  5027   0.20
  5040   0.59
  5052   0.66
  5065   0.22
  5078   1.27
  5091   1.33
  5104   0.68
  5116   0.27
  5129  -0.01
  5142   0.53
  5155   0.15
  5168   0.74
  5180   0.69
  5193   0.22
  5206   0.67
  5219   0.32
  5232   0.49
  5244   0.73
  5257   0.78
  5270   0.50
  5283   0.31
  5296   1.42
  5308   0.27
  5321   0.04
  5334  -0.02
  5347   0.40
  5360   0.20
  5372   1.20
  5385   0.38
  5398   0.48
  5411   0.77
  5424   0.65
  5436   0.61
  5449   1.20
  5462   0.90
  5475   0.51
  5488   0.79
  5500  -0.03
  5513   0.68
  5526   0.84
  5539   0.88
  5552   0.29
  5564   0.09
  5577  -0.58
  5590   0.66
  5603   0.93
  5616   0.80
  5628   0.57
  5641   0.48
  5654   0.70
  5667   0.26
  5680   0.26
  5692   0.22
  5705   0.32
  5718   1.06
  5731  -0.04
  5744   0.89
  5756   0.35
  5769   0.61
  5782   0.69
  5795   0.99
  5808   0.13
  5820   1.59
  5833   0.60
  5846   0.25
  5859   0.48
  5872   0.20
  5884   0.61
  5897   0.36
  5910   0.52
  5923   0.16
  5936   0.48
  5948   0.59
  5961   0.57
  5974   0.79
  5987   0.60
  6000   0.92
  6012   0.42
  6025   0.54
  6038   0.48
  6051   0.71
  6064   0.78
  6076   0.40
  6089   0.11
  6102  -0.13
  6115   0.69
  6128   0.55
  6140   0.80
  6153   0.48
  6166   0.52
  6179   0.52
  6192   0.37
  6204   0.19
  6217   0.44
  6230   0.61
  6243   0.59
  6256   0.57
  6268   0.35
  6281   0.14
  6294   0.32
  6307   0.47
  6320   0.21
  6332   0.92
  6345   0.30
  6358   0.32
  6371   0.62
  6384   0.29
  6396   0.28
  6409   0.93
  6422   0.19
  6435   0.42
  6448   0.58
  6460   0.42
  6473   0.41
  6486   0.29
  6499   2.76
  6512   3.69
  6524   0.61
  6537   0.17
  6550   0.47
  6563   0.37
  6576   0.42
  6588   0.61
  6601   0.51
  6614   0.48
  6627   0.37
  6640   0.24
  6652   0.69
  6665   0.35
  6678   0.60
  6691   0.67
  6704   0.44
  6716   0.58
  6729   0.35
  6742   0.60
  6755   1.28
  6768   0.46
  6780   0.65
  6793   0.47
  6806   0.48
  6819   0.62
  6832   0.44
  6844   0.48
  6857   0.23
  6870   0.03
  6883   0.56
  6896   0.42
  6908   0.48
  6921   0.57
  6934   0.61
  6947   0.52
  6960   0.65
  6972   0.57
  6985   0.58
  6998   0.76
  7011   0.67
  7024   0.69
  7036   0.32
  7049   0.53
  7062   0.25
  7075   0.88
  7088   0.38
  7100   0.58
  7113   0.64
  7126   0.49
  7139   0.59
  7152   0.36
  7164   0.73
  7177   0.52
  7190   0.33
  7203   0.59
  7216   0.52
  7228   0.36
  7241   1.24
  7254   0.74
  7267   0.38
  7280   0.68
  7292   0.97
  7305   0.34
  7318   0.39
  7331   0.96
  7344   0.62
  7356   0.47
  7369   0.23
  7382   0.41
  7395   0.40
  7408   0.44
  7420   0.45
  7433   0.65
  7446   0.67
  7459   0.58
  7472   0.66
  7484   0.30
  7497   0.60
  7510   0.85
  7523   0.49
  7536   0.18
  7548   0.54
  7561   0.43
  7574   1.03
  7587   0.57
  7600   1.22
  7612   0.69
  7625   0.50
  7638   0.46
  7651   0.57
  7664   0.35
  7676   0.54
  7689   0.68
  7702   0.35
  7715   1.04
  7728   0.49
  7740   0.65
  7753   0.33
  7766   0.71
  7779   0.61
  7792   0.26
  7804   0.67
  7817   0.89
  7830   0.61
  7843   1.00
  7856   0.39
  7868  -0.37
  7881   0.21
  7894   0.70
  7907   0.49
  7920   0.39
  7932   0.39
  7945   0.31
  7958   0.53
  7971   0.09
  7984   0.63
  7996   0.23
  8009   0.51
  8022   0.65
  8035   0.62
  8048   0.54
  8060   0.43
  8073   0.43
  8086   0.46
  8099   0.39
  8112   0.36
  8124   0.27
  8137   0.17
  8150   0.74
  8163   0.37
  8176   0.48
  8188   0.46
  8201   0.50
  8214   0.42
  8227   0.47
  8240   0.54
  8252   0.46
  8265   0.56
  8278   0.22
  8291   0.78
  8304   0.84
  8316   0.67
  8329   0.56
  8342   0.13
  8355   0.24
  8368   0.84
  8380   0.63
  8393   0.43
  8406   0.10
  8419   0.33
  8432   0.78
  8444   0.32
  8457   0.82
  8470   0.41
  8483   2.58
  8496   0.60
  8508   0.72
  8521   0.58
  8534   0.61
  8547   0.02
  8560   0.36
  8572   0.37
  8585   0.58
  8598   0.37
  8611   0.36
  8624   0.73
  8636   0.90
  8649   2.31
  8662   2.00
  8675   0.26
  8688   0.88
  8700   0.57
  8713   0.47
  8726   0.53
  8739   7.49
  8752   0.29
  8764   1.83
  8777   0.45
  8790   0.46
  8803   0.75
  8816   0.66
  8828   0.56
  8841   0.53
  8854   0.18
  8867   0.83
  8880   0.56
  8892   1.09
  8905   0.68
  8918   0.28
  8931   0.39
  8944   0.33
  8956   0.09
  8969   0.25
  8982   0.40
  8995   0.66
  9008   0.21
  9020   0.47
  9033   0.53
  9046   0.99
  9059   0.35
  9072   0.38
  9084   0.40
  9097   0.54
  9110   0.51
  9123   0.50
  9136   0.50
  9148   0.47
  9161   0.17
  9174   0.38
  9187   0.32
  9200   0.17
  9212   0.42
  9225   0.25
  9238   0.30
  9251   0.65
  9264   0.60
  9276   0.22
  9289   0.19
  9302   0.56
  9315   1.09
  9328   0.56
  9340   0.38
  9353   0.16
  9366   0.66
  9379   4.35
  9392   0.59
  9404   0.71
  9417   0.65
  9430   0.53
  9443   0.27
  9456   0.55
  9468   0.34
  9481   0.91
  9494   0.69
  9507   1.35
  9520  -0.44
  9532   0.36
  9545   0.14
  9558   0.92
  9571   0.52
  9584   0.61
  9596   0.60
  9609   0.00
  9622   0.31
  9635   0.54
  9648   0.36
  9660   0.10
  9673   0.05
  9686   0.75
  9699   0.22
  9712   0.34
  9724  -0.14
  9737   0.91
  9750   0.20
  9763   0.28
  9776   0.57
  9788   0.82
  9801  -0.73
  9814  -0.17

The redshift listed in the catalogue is 0.74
